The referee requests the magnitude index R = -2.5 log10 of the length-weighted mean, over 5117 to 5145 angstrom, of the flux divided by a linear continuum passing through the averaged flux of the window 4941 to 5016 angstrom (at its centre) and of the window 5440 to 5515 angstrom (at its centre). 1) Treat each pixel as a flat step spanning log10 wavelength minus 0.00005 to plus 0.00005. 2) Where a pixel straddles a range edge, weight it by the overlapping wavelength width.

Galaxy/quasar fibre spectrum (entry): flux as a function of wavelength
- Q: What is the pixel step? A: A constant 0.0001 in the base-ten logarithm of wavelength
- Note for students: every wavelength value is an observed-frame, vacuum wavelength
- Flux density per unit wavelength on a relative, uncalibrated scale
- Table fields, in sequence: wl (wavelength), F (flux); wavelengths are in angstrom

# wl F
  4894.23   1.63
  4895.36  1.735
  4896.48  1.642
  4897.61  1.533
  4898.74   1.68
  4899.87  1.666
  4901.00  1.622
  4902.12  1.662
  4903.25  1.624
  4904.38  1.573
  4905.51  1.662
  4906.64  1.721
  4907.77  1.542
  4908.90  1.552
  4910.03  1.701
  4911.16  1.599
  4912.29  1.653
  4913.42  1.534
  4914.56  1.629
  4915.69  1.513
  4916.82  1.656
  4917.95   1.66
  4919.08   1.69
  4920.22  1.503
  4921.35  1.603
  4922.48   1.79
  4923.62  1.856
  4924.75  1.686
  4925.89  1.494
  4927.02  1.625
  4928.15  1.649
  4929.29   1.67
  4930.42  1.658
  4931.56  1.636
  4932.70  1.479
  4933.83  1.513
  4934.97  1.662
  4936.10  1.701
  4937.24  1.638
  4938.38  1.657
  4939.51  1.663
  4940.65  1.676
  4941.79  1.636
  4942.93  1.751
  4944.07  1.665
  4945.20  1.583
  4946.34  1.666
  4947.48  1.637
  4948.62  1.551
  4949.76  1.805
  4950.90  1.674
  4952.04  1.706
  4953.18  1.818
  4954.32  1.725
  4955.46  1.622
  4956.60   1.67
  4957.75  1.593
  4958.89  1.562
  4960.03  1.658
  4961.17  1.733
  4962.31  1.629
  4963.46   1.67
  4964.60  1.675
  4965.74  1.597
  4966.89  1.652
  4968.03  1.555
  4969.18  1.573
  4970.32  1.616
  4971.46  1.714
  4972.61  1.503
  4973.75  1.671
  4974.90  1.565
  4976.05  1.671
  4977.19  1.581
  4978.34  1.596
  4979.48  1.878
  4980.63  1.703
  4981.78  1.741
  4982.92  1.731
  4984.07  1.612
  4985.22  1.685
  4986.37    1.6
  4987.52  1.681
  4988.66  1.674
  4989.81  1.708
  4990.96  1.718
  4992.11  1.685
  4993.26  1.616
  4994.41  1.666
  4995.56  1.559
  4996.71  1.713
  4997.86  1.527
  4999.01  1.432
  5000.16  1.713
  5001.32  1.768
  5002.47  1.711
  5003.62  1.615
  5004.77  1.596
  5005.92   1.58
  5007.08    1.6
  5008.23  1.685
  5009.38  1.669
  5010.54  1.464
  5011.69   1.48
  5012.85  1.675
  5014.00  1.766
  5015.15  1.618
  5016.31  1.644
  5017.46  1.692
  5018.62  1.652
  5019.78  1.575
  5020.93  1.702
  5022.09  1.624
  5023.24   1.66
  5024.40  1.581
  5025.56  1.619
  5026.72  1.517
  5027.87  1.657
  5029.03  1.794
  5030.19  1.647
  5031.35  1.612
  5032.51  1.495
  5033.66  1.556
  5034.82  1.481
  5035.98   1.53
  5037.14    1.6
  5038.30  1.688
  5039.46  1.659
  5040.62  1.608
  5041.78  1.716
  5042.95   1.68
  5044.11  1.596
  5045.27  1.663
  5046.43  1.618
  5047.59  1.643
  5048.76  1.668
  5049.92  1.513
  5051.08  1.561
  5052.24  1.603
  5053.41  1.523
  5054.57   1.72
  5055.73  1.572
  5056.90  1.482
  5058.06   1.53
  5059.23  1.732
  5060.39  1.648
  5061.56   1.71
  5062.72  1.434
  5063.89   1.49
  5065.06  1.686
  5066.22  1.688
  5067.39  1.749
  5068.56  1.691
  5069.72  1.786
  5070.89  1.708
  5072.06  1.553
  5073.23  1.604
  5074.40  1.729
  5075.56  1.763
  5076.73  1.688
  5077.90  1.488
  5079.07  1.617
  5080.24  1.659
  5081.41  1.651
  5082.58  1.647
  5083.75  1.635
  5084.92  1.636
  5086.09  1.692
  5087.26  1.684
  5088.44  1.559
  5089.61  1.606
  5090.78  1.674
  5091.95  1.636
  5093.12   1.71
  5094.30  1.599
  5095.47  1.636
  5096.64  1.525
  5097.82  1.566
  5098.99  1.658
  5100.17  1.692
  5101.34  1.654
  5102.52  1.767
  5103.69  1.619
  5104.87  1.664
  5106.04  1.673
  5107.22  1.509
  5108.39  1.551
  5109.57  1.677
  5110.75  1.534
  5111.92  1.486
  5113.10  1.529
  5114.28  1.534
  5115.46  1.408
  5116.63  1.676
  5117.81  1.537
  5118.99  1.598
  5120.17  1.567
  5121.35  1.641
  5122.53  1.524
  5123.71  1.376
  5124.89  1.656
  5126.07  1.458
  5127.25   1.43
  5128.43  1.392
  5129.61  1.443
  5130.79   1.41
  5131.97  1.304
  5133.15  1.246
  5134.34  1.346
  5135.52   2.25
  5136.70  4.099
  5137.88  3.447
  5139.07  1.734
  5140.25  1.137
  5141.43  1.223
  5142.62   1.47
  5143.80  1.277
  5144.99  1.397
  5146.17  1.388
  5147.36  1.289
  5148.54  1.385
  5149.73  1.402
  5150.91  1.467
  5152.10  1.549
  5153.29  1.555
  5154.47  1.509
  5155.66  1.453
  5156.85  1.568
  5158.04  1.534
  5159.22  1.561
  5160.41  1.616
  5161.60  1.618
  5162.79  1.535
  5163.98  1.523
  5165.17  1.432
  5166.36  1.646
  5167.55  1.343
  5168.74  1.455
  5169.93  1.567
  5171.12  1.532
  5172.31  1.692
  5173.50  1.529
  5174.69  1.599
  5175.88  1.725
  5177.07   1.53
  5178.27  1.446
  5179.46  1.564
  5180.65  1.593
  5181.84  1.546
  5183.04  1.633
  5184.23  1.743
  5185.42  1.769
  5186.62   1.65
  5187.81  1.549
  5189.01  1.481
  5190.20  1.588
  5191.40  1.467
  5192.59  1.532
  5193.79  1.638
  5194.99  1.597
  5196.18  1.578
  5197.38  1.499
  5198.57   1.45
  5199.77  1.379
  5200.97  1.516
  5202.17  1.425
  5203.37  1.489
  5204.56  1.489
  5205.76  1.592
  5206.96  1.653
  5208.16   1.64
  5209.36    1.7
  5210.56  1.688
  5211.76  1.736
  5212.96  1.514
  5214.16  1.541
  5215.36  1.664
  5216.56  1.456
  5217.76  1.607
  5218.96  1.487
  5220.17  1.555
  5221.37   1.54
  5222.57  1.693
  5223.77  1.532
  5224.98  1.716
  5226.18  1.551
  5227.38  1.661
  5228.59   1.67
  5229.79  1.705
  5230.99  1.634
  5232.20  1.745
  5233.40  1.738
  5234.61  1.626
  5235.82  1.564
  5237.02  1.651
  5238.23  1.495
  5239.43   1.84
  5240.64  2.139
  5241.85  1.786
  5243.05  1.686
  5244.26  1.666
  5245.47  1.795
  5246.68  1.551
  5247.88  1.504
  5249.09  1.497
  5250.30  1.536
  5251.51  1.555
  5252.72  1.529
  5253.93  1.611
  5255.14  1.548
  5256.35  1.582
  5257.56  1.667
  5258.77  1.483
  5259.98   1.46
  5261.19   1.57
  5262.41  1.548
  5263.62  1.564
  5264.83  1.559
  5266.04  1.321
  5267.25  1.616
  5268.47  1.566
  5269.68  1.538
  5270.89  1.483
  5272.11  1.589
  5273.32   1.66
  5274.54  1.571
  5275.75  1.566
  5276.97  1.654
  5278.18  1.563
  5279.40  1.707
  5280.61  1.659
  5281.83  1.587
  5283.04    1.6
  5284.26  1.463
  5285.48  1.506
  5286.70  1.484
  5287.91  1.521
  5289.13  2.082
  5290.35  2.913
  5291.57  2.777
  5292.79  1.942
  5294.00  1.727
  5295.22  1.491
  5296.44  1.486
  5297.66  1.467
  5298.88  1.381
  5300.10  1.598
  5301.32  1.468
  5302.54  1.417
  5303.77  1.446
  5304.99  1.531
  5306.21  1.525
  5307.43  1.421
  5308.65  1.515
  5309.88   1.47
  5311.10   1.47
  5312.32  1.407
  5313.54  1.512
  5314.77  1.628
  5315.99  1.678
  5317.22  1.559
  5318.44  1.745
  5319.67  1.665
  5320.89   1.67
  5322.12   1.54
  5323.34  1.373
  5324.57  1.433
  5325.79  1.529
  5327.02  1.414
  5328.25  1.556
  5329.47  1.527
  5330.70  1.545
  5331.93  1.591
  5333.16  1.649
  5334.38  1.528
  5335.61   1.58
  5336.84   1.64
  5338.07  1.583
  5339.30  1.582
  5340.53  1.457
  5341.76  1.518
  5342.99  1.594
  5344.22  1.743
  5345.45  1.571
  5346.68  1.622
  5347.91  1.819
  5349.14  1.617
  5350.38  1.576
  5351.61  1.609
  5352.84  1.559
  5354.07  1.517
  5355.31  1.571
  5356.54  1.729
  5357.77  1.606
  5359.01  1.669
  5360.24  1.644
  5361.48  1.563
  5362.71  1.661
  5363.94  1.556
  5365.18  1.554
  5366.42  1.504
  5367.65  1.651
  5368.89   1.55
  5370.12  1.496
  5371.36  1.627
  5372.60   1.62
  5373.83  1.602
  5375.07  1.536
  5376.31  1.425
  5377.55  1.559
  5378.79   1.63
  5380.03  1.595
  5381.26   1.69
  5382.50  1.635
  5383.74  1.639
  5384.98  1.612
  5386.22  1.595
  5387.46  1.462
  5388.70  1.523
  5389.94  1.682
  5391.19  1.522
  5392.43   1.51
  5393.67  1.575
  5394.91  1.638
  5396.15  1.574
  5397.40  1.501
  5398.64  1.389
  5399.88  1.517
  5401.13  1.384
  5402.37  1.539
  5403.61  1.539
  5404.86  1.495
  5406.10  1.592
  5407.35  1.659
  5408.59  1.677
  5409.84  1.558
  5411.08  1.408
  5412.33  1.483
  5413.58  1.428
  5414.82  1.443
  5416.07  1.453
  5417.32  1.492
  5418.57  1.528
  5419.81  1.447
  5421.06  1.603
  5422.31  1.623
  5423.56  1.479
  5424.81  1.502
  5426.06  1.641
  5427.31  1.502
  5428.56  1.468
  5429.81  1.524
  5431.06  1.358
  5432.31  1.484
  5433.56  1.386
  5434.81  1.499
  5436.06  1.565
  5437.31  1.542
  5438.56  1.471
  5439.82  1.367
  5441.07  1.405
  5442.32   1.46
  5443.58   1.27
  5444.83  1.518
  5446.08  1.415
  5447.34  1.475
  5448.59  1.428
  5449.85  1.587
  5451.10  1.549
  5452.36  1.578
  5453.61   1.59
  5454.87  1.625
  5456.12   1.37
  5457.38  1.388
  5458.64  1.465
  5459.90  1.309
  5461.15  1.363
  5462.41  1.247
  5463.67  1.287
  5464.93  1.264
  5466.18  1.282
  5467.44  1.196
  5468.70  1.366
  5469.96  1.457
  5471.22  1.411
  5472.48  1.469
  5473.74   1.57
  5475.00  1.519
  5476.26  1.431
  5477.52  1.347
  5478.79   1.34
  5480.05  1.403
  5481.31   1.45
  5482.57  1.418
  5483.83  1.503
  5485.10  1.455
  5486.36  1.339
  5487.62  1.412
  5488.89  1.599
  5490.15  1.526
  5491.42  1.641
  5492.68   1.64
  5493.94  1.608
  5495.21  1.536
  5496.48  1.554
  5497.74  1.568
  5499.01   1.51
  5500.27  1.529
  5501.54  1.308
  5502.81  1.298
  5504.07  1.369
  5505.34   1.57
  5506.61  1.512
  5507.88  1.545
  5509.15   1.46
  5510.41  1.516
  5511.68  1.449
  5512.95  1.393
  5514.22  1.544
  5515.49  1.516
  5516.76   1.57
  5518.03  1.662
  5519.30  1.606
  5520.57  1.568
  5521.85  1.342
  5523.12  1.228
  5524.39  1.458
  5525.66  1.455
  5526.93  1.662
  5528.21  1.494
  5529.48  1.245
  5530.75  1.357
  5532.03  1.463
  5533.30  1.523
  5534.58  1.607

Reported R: -0.05 mag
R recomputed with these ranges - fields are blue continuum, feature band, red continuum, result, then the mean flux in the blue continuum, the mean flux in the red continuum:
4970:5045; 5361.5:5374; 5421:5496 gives -0.06 mag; 1.64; 1.46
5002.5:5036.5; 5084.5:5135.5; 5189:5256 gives 0.03 mag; 1.62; 1.6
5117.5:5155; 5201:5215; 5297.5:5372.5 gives 0.00 mag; 1.61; 1.56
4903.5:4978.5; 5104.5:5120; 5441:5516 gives 0.01 mag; 1.64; 1.45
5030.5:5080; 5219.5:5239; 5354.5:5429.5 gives -0.03 mag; 1.62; 1.56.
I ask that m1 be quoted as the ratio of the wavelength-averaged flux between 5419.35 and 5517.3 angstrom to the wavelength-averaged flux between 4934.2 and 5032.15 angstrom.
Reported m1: 0.9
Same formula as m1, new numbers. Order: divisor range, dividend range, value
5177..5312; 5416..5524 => 0.91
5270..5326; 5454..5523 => 0.90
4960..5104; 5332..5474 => 0.93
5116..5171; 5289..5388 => 1.01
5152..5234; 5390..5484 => 0.93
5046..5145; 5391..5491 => 0.90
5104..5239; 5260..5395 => 1.01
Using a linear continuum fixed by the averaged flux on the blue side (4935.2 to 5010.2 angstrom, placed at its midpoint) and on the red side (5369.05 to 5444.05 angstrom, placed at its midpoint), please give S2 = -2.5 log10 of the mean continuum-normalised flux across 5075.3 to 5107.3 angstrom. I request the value -0.01 mag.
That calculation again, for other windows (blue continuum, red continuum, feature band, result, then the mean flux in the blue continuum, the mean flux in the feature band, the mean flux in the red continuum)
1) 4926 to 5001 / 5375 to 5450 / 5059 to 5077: -0.03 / 1.65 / 1.66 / 1.52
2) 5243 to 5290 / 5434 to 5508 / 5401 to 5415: -0.02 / 1.59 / 1.52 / 1.45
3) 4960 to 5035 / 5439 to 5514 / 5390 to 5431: -0.03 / 1.64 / 1.52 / 1.45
